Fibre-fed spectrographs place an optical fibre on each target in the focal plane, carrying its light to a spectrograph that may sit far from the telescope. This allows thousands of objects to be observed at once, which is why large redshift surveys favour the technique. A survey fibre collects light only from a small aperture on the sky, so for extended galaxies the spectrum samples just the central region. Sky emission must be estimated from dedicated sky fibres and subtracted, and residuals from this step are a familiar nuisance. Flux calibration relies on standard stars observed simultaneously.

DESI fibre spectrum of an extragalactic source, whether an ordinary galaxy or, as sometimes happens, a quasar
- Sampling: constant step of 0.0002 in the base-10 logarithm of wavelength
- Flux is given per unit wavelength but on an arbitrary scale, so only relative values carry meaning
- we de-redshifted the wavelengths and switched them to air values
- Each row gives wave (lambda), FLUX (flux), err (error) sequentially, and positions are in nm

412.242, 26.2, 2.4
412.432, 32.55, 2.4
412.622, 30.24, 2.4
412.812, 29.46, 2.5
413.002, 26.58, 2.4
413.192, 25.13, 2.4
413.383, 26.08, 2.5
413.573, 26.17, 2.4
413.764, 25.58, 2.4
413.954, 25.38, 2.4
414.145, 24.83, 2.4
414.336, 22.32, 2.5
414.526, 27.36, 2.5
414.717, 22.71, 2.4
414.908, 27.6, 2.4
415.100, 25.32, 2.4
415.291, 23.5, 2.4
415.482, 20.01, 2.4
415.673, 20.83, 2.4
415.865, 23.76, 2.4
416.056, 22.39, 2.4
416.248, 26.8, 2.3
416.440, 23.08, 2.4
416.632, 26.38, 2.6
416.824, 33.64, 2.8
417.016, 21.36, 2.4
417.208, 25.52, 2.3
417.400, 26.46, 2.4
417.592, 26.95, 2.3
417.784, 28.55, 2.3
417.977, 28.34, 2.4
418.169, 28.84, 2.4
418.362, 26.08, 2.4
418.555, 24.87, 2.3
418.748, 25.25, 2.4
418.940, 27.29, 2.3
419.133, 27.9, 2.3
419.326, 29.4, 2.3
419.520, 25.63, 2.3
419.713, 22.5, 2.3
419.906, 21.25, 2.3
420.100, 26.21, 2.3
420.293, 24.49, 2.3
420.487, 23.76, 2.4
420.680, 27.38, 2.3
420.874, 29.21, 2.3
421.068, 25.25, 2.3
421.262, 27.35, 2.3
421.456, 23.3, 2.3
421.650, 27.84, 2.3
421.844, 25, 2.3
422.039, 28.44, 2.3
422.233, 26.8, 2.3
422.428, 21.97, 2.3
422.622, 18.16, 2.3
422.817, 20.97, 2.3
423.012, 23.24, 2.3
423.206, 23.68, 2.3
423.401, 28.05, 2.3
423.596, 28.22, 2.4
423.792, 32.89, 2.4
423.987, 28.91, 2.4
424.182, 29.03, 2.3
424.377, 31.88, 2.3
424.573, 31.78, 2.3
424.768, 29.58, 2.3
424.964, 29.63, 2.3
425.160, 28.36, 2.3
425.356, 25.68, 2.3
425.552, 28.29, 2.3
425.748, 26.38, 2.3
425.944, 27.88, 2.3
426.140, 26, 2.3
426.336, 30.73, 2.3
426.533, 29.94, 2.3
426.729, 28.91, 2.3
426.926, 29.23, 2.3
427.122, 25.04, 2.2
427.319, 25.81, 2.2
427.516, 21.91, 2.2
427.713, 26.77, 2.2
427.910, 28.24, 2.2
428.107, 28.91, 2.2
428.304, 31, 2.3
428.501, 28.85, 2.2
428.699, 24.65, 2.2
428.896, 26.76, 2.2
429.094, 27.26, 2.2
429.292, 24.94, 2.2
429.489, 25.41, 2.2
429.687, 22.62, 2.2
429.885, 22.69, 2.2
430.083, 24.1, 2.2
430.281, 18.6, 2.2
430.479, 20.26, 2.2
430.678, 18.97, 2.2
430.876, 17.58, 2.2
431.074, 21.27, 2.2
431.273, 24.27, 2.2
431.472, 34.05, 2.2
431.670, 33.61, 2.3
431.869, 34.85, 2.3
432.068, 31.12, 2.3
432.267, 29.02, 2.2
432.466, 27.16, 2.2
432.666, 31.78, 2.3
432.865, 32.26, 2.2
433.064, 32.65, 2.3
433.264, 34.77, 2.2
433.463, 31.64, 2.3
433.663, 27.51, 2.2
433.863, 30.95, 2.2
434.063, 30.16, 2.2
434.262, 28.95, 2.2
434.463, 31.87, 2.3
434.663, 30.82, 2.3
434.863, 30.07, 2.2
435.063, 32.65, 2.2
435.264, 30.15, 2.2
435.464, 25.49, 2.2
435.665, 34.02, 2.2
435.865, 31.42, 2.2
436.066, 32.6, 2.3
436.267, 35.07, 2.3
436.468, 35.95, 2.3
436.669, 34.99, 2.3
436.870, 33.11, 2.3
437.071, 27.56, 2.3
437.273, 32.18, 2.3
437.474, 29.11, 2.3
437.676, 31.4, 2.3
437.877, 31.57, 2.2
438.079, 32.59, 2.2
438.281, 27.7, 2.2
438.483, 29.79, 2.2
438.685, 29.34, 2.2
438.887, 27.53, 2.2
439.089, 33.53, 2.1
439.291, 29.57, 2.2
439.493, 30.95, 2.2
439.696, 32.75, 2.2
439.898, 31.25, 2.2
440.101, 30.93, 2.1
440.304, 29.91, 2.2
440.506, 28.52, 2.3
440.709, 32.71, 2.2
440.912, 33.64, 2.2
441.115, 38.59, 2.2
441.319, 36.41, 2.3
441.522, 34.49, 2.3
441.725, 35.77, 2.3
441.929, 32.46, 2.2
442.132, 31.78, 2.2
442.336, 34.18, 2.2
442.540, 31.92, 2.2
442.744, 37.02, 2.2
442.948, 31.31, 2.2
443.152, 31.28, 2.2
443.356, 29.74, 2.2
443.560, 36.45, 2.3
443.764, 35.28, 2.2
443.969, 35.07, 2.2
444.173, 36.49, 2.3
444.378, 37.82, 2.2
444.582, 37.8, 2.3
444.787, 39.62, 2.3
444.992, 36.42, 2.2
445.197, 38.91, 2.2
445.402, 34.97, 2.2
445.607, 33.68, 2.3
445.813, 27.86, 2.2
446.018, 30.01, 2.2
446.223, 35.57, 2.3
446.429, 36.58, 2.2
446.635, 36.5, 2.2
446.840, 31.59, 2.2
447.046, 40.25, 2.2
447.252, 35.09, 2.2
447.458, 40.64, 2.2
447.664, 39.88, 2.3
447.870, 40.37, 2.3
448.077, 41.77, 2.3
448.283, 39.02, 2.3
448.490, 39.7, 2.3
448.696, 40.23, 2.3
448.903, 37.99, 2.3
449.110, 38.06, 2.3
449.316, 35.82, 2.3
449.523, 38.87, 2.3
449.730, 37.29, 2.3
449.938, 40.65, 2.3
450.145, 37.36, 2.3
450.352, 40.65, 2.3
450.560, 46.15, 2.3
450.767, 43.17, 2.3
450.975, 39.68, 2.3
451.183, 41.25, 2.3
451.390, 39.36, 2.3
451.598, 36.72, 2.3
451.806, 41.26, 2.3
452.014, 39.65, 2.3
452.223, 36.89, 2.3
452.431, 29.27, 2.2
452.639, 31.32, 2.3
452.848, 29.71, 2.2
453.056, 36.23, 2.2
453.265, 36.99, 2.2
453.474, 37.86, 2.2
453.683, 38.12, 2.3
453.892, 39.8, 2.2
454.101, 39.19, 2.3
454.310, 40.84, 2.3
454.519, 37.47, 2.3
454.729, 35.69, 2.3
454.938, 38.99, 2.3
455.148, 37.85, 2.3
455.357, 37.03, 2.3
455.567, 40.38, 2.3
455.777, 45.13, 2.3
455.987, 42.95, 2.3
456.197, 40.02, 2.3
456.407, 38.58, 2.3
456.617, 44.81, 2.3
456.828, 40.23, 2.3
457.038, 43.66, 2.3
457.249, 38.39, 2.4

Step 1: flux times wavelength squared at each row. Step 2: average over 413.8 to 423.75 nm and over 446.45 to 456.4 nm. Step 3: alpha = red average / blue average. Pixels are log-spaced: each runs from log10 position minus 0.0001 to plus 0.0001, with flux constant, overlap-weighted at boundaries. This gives 1.76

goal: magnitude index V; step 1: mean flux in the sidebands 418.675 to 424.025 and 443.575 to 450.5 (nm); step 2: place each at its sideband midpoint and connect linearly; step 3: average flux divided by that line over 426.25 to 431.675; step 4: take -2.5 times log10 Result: 0.14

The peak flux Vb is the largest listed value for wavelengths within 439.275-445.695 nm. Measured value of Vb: 39.62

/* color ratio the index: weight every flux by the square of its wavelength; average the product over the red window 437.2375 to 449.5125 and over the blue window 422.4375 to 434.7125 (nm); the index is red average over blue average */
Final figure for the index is 1.34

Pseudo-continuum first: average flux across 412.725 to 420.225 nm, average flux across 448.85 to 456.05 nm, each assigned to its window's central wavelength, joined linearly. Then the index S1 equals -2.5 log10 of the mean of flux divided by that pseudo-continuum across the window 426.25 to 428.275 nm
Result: 0.07 mag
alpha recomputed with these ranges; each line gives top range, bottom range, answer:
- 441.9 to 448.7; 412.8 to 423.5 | 1.60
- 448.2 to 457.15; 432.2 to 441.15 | 1.34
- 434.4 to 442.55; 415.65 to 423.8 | 1.36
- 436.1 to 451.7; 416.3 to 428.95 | 1.45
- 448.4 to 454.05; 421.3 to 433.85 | 1.57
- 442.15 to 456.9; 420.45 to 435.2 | 1.51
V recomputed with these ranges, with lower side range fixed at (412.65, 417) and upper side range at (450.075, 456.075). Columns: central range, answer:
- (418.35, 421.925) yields 0.05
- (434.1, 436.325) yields 0.04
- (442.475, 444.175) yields 0.04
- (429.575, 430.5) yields 0.36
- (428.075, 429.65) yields 0.12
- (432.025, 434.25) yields 0.03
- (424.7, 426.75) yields 0.03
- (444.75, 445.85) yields 0.01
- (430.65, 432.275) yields 0.13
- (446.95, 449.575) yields -0.06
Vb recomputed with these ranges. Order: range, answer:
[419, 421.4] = 29.4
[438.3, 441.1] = 33.64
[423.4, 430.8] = 32.89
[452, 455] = 40.84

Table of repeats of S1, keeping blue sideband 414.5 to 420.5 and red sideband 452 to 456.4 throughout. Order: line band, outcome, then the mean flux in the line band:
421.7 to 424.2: 0.063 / 25.7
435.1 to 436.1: 0.026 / 30.7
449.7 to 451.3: -0.126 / 40.9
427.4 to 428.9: 0.071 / 27.1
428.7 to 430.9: 0.275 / 22.9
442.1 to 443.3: 0.032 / 32.8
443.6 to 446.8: -0.025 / 35.4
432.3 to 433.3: -0.028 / 31.3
